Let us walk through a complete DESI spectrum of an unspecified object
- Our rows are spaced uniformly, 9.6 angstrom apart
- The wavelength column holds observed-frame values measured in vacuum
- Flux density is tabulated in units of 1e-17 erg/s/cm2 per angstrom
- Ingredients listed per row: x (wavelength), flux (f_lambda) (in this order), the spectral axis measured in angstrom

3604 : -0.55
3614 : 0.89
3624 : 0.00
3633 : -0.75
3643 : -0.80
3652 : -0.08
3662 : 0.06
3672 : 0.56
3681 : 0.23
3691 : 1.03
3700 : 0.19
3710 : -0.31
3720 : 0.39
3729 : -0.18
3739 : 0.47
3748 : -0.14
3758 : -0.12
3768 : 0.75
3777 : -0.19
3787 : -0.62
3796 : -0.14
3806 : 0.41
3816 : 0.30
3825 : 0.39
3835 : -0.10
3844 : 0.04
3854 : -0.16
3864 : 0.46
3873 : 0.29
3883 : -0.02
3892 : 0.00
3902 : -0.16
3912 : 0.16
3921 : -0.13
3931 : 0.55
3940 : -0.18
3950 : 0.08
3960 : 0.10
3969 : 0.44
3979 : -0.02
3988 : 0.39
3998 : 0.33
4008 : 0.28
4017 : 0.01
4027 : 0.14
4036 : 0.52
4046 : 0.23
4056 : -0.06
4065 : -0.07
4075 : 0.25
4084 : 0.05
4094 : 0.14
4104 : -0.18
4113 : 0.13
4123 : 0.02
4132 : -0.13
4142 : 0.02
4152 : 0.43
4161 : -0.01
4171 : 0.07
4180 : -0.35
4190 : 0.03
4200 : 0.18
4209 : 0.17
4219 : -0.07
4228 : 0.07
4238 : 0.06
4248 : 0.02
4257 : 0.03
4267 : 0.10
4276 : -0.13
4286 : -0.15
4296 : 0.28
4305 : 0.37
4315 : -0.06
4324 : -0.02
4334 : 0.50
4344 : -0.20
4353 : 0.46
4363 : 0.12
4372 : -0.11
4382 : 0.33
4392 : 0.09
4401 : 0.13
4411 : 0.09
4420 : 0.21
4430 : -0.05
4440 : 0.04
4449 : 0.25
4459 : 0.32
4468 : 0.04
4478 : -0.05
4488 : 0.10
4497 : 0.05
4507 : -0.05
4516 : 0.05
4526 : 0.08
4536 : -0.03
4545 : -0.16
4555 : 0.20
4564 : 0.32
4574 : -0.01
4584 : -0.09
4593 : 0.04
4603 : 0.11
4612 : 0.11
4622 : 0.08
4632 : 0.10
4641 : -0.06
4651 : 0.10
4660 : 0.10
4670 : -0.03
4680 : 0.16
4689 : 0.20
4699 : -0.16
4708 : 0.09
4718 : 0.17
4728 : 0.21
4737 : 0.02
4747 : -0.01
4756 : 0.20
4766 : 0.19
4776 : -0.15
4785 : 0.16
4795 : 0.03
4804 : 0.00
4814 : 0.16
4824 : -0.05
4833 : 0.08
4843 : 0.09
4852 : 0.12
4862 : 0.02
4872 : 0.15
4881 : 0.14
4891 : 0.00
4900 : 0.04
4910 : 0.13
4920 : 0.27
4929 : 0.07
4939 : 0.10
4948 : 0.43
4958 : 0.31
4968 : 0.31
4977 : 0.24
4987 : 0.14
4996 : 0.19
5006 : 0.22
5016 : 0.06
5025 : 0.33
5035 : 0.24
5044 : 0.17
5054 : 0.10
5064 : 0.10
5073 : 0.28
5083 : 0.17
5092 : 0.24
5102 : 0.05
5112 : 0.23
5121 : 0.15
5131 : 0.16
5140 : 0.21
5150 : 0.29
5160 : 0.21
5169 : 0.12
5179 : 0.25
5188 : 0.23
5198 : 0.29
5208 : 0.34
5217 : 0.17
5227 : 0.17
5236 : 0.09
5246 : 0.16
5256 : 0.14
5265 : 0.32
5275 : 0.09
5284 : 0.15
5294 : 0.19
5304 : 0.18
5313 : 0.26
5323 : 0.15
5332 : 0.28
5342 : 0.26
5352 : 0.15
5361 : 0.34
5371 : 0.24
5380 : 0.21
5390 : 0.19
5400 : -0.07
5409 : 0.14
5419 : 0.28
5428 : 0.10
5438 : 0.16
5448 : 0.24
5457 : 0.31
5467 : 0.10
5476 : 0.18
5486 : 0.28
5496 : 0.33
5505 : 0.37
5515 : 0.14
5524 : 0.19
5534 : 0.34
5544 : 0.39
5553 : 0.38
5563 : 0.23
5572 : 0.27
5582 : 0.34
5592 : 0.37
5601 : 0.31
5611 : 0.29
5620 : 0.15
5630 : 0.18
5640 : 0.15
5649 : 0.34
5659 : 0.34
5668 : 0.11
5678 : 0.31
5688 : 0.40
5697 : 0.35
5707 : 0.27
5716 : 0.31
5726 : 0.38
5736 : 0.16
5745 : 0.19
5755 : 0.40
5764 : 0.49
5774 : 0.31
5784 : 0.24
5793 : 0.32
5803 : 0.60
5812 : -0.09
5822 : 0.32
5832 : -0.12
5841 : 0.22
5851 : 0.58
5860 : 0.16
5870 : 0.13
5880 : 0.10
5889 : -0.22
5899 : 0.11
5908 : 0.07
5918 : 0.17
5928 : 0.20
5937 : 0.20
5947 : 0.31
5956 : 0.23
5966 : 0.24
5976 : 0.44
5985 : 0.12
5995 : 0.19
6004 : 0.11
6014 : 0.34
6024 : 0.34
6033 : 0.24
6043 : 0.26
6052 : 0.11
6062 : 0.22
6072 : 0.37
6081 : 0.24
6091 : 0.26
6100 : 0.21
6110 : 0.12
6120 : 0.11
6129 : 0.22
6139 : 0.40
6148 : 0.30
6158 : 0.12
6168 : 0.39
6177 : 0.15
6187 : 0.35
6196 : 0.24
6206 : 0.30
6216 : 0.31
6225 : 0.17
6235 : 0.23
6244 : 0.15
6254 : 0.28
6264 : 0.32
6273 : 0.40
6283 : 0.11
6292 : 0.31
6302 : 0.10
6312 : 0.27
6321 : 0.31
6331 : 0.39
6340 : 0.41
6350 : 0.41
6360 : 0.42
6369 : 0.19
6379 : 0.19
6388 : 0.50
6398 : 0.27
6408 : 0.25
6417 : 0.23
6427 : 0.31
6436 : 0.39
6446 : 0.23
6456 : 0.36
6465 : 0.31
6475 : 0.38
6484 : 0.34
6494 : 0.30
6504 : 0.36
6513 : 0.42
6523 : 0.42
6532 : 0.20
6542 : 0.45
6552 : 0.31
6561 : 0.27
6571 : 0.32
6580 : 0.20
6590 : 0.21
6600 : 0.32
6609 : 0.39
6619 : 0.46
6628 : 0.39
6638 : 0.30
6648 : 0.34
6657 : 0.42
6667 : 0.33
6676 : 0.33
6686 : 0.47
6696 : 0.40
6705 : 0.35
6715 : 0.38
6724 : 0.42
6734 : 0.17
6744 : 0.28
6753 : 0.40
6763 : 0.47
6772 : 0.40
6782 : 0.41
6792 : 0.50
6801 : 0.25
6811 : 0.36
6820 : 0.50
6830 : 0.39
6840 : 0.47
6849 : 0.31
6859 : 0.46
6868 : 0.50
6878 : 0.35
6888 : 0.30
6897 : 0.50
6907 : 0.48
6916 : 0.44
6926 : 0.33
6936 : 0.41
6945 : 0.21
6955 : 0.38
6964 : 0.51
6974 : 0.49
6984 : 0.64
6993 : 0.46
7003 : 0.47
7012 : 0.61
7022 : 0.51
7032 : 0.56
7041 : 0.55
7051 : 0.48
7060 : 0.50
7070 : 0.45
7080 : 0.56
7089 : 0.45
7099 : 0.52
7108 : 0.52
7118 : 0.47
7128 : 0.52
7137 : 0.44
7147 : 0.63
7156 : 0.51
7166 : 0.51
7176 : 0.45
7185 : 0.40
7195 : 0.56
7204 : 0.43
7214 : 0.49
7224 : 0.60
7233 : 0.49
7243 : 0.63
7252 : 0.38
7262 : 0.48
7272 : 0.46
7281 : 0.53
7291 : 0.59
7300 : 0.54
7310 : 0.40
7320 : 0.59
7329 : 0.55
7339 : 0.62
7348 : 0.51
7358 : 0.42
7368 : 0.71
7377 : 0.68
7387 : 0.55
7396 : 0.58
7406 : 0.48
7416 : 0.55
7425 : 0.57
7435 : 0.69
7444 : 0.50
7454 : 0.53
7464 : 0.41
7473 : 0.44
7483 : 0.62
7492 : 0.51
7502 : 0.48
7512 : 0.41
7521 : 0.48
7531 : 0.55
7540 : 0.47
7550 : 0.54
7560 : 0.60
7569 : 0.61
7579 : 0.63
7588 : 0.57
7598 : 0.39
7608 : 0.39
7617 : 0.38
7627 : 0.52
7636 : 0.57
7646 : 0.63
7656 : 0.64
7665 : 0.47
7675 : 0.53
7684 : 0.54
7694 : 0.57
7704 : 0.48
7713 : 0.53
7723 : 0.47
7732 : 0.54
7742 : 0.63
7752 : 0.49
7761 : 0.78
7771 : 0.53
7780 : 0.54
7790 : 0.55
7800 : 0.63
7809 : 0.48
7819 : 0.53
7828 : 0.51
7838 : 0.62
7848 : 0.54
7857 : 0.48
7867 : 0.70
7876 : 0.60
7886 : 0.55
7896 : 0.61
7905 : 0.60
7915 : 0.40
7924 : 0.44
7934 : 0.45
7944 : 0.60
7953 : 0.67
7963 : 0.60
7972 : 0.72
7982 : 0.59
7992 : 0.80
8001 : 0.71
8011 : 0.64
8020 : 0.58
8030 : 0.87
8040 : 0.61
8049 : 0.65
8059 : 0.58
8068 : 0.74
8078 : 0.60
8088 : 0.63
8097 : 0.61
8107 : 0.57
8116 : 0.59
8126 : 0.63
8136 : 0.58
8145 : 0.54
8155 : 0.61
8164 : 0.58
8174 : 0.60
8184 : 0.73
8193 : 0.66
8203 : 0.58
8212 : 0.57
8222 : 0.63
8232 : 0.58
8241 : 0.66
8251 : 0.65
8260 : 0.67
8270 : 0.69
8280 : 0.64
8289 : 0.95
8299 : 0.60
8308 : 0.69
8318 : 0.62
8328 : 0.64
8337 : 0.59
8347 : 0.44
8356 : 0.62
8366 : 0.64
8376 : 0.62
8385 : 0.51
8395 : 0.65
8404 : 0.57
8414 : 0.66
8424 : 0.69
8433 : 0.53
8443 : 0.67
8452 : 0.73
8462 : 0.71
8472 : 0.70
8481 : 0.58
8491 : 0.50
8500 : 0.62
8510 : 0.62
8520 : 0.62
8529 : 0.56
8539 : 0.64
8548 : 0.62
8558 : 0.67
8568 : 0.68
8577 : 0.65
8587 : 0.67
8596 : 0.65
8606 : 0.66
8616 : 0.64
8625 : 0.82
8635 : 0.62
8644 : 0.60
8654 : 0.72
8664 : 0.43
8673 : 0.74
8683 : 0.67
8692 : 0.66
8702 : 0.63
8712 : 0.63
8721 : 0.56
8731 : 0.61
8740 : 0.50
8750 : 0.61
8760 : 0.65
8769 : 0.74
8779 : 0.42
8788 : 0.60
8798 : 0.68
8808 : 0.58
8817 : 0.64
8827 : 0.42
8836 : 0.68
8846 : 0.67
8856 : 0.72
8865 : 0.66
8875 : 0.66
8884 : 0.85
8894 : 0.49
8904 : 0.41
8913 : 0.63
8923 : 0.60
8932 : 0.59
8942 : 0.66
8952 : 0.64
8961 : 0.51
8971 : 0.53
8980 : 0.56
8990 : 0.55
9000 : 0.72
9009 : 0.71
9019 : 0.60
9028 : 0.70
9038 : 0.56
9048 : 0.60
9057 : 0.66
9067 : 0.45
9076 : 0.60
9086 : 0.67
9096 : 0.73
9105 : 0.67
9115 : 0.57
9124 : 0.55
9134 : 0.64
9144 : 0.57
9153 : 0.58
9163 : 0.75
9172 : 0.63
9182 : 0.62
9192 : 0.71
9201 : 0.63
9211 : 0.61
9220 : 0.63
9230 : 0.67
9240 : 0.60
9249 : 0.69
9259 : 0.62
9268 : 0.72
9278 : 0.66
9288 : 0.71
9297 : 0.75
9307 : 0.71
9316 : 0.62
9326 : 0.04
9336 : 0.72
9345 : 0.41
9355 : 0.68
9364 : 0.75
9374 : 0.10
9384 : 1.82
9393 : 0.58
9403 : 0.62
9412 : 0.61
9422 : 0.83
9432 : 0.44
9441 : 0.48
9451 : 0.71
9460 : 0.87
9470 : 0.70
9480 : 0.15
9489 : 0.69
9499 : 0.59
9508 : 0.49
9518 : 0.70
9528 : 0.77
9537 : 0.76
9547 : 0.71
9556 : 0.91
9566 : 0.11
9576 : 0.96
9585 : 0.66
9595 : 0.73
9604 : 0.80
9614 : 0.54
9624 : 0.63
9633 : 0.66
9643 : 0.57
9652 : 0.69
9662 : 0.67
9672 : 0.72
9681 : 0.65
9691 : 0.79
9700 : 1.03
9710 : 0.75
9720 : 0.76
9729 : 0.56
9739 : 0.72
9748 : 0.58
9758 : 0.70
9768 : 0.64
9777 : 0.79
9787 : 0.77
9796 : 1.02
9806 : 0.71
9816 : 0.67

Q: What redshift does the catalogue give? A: 0.75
